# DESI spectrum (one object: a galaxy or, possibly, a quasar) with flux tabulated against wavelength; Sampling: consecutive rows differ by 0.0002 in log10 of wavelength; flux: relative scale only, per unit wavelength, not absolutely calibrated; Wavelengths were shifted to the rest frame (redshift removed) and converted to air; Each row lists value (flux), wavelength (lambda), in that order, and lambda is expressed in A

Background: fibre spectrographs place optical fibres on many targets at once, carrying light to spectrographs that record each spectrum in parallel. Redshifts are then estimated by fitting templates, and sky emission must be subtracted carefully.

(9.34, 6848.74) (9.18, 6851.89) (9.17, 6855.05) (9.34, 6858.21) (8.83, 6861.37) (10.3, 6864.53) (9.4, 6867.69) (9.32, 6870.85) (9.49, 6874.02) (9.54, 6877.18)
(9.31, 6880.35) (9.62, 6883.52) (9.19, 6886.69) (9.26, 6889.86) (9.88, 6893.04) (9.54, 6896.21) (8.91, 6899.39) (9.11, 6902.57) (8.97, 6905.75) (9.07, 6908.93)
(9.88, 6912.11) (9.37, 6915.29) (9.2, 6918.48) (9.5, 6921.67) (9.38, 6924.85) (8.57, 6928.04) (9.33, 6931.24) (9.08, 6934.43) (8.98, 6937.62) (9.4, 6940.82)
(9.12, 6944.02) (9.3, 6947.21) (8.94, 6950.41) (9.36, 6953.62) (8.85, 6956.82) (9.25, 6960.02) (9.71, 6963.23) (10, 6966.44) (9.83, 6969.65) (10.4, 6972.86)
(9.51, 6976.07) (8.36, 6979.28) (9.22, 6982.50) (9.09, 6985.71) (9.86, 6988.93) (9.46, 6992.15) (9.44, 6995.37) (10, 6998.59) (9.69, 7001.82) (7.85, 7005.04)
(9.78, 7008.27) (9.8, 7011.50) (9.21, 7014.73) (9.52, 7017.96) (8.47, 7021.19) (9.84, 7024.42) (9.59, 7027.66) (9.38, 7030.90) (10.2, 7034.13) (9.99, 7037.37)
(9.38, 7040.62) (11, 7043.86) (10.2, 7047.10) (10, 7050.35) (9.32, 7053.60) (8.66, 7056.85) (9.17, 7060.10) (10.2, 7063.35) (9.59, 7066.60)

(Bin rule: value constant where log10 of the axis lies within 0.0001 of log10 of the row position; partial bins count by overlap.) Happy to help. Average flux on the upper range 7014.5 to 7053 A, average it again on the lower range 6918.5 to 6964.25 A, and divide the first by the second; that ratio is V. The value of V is 1.06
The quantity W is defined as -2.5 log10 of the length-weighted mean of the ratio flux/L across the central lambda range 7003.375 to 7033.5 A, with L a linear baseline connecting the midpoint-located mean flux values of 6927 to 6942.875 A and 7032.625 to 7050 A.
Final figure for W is 0.07 mag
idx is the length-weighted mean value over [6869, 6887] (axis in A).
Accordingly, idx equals 9.43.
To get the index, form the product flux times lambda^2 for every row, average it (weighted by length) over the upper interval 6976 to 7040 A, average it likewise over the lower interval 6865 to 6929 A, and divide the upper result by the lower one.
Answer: 1.0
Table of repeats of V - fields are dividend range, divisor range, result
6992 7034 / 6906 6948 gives 1.02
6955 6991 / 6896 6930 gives 1.03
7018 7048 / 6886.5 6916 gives 1.05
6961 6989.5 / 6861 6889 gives 1.01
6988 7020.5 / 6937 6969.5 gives 1.01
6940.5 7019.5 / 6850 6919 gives 1.00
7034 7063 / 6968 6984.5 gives 1.03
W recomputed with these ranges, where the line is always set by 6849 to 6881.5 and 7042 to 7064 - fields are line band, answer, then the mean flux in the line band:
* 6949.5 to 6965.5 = 0.036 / 9.26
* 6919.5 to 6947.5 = 0.040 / 9.18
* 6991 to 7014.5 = 0.029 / 9.42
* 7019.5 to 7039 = 0.016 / 9.58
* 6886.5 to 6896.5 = -0.006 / 9.5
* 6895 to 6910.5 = 0.042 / 9.11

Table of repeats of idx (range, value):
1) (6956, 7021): 9.43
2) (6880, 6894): 9.44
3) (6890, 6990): 9.32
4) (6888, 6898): 9.53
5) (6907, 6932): 9.28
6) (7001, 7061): 9.53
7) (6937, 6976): 9.44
